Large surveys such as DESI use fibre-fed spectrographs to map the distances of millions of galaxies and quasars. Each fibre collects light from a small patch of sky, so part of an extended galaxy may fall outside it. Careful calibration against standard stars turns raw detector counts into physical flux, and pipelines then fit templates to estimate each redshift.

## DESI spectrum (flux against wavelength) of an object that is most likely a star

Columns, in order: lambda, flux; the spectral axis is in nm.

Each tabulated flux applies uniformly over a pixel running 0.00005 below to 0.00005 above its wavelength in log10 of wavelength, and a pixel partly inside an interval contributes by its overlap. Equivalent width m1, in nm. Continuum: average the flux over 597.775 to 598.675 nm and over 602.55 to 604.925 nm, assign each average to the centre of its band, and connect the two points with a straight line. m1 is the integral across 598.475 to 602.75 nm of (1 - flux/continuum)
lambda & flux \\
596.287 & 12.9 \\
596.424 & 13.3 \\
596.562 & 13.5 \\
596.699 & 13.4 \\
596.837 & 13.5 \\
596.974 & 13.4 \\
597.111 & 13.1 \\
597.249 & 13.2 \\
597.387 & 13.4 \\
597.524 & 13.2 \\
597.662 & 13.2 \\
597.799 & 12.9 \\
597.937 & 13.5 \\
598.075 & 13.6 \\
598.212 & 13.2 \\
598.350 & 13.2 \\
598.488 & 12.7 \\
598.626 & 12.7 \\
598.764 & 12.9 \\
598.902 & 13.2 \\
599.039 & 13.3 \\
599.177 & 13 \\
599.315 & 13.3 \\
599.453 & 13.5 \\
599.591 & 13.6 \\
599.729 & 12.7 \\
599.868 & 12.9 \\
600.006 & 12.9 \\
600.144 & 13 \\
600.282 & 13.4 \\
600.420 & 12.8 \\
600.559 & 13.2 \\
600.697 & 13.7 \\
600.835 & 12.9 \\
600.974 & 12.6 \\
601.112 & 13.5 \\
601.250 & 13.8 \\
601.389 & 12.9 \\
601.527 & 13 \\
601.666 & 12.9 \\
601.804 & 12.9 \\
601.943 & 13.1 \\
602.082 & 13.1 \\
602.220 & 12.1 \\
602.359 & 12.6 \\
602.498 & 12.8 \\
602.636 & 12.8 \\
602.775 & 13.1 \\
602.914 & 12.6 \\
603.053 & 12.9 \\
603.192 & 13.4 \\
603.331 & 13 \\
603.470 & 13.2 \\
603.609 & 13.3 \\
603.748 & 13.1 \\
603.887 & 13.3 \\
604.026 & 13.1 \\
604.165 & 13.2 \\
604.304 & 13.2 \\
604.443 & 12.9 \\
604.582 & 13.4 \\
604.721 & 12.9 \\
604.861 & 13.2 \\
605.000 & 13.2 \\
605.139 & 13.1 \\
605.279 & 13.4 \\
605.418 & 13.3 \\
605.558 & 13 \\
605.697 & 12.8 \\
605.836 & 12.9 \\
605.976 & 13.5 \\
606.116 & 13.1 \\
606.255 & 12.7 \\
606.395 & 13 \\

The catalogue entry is 0.03 nm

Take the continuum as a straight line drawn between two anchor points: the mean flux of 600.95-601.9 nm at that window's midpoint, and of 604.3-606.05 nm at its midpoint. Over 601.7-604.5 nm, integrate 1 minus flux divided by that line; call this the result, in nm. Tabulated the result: 0.03 nm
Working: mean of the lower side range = 13.1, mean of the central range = 13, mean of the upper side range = 13.1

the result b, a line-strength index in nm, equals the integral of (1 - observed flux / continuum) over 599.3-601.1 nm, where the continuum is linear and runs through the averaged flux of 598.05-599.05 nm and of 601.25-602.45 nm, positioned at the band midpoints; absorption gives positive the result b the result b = -0.02 nm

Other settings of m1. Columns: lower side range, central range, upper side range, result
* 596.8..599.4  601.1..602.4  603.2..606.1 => 0.019 nm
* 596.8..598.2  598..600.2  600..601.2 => 0.018 nm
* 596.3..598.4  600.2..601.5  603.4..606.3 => 0.003 nm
